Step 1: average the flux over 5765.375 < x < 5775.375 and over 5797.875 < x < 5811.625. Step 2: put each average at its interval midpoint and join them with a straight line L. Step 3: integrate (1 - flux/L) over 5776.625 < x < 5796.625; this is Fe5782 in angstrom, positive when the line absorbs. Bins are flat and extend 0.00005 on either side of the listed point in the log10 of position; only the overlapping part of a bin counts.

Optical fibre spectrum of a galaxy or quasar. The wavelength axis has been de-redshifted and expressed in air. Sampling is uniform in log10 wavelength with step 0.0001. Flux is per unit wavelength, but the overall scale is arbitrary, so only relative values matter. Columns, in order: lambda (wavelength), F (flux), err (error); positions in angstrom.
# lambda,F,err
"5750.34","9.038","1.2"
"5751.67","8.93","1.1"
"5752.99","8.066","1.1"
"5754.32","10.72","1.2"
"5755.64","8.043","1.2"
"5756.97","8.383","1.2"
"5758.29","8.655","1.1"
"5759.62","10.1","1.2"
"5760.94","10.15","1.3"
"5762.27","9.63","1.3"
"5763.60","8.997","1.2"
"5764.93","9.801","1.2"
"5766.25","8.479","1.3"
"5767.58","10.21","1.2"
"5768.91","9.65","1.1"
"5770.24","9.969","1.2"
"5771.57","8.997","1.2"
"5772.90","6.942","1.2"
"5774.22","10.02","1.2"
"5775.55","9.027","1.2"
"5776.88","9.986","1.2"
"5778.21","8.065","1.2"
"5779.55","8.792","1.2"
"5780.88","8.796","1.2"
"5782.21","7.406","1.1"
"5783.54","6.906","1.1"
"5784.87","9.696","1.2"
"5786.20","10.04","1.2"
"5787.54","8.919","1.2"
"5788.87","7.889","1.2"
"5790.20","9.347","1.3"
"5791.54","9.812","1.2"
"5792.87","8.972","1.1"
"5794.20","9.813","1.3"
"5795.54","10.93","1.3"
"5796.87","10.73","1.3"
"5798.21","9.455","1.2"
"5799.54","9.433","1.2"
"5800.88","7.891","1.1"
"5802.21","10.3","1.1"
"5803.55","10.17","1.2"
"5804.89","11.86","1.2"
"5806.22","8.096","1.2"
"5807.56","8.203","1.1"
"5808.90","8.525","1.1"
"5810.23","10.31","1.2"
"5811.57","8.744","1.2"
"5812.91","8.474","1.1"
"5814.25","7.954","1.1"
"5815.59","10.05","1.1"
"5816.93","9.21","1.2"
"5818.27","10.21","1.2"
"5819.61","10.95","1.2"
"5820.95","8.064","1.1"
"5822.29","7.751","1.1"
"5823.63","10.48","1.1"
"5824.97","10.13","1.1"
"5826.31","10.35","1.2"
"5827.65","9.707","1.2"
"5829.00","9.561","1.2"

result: 0.5 angstrom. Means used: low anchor 9.2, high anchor 9.39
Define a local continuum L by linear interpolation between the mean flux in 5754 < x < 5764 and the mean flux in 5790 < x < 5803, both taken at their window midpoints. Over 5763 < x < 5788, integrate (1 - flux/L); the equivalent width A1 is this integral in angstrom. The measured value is 1.3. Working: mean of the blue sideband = 9.3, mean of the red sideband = 9.68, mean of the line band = 8.98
